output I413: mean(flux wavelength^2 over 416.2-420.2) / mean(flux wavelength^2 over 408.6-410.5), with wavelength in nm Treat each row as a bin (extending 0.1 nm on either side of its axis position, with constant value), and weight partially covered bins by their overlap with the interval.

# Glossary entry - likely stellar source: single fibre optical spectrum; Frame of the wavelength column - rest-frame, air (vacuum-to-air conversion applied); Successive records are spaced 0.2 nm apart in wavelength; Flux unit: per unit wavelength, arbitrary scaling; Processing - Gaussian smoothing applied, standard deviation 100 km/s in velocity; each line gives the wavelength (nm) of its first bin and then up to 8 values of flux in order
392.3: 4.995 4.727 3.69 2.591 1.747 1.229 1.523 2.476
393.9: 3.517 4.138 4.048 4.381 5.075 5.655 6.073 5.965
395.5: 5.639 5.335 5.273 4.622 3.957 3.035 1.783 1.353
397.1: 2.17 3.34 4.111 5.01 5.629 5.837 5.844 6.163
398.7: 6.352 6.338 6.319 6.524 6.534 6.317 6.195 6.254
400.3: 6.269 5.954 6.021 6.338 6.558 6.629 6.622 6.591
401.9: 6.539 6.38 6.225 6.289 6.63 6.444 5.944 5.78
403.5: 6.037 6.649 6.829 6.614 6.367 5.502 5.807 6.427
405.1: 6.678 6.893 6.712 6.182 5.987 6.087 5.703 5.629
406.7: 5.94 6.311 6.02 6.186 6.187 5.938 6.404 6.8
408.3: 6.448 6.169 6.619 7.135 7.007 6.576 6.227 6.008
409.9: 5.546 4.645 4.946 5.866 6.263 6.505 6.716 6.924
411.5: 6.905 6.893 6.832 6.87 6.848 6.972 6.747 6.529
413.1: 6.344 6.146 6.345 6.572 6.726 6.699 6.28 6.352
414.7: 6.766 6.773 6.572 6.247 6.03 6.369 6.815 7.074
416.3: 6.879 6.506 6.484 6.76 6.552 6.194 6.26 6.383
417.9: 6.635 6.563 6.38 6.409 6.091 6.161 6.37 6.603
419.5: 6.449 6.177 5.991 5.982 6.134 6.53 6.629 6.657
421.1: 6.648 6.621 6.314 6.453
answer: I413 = 1.1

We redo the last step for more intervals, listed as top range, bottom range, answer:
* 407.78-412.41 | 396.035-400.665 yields 1.34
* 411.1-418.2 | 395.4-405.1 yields 1.25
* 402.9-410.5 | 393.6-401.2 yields 1.28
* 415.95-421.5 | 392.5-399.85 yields 1.62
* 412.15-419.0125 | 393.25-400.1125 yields 1.52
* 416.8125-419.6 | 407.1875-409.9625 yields 1.05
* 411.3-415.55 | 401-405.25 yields 1.09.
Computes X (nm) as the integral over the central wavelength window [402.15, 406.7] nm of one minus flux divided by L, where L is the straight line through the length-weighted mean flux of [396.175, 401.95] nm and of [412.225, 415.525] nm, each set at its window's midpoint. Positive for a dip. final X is -0.35 nm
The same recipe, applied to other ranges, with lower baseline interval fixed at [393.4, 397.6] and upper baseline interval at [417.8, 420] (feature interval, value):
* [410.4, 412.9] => -0.48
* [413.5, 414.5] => -0.12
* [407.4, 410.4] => -0.48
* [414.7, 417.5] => -0.23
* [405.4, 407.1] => -0.34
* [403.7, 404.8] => -0.32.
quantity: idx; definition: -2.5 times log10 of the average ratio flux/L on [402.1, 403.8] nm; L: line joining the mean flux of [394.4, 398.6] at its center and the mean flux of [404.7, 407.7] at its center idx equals -0.111 mag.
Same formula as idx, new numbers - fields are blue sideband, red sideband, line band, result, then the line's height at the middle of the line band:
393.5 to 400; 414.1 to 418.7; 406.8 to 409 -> -0.11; 5.77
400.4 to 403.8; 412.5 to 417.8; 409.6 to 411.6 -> 0.07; 6.46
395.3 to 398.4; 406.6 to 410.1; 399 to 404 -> -0.25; 5.07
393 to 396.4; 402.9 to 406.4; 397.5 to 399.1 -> -0.18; 4.91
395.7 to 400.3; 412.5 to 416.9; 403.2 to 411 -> -0.07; 5.84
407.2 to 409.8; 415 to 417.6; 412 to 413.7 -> -0.02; 6.48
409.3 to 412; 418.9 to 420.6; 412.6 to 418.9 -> -0.04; 6.24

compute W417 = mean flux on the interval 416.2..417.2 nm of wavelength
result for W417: 6.64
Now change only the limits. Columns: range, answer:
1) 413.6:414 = 6.65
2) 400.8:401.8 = 6.55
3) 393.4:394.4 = 3.14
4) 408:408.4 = 6.62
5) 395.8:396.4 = 4.62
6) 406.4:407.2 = 5.97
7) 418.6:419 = 6.13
